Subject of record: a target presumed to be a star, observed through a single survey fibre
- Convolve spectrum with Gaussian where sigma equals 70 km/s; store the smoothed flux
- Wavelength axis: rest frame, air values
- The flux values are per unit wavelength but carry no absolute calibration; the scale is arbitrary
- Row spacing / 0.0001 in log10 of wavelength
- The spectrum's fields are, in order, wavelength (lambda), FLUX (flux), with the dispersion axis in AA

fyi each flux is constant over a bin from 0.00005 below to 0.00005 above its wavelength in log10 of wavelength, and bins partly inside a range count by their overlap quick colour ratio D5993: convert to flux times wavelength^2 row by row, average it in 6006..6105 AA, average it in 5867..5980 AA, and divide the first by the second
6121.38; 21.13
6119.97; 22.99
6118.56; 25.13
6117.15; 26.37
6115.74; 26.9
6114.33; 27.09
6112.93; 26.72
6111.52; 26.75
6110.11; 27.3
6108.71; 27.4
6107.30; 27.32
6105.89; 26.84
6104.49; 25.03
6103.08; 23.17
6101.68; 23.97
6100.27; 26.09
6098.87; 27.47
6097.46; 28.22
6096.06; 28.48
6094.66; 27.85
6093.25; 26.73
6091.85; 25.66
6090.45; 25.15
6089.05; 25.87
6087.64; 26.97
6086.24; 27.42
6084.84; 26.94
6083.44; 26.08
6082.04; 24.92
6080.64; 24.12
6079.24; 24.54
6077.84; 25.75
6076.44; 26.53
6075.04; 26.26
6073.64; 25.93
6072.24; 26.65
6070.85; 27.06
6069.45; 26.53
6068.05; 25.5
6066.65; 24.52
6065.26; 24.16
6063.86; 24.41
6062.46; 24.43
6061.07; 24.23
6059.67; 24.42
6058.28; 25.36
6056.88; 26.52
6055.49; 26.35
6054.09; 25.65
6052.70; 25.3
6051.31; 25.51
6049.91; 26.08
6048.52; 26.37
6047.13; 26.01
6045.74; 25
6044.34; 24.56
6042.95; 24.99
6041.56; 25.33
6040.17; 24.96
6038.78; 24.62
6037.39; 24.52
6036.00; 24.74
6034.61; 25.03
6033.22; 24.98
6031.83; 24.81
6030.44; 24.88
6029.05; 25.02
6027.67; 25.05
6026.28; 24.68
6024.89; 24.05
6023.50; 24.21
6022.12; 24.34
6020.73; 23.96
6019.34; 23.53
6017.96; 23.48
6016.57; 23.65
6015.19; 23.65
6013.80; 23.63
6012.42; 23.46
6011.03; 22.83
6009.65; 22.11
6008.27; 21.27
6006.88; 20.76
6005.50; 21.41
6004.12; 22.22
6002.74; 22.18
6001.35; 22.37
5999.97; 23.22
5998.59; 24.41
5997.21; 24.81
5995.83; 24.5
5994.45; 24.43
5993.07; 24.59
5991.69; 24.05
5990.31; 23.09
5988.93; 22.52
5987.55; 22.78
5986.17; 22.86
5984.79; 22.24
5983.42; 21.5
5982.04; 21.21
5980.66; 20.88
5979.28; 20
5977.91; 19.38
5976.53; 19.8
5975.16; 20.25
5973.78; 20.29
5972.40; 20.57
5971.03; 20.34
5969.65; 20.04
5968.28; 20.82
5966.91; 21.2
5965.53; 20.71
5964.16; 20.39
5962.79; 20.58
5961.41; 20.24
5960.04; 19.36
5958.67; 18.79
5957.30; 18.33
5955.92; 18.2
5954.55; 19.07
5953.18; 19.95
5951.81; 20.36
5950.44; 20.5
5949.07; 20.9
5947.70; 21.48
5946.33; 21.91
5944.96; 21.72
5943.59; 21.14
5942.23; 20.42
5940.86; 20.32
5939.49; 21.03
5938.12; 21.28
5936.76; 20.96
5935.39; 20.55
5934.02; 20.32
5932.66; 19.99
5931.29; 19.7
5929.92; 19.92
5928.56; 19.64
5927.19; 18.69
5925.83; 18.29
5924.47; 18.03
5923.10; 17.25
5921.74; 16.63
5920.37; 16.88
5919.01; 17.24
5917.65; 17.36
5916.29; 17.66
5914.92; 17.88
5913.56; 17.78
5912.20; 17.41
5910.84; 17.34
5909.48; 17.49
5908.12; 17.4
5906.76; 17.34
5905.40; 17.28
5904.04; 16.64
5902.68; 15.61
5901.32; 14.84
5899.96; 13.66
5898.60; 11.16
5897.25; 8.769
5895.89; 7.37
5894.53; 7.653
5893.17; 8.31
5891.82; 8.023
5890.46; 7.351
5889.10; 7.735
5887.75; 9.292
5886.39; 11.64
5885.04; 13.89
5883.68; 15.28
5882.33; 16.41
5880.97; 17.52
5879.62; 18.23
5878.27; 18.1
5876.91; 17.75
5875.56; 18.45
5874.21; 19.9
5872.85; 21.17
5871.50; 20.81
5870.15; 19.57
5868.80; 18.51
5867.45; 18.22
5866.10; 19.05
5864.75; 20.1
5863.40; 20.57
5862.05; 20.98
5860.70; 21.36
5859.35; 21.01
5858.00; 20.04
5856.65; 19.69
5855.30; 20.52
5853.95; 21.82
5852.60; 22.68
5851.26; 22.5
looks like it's 1.48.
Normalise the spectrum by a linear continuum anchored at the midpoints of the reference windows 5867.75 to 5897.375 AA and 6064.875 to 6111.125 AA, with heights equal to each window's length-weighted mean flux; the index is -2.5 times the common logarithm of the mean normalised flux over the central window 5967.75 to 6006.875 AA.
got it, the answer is -0.08 mag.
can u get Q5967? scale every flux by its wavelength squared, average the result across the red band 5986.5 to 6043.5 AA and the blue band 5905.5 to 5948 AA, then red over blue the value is 1.29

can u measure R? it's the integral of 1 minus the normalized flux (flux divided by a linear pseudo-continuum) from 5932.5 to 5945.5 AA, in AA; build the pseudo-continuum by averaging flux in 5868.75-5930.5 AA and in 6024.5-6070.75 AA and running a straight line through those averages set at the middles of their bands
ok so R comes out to -1.88 AA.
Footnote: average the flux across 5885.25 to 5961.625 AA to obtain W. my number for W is 17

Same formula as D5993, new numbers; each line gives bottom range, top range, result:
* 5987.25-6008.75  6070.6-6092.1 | 1.16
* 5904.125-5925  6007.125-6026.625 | 1.39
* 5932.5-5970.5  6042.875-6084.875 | 1.30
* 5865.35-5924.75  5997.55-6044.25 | 1.60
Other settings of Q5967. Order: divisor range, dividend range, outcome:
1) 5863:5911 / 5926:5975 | 1.36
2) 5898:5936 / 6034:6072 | 1.51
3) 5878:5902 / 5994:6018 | 2.02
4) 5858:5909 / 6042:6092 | 1.74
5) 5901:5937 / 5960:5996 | 1.21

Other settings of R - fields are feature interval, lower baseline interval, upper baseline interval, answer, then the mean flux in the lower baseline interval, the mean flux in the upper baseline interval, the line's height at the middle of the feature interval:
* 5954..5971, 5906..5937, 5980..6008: 0.8 AA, 18.3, 22.8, 20.8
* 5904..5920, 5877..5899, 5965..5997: -3.4 AA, 11.8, 21.7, 14.4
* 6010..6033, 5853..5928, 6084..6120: -1.4 AA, 16.5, 26.4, 22.6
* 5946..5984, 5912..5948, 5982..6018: 1.6 AA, 19.3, 23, 21.1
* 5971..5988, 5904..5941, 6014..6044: 0.6 AA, 18.5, 24.5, 21.7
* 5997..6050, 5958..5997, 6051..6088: -1.1 AA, 21.4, 25.6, 23.5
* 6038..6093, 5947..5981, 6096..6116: -2.0 AA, 20.1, 26.5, 24.7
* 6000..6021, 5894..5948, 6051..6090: -0.3 AA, 17.6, 25.6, 22.4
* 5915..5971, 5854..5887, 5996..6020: 3.4 AA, 18.8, 22.9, 21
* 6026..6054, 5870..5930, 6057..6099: -1.7 AA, 15.5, 25.9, 23.7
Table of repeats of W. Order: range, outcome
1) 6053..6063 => 25.3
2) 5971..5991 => 21.2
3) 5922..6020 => 21.2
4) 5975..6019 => 22.5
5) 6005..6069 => 24.5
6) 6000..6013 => 22.1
